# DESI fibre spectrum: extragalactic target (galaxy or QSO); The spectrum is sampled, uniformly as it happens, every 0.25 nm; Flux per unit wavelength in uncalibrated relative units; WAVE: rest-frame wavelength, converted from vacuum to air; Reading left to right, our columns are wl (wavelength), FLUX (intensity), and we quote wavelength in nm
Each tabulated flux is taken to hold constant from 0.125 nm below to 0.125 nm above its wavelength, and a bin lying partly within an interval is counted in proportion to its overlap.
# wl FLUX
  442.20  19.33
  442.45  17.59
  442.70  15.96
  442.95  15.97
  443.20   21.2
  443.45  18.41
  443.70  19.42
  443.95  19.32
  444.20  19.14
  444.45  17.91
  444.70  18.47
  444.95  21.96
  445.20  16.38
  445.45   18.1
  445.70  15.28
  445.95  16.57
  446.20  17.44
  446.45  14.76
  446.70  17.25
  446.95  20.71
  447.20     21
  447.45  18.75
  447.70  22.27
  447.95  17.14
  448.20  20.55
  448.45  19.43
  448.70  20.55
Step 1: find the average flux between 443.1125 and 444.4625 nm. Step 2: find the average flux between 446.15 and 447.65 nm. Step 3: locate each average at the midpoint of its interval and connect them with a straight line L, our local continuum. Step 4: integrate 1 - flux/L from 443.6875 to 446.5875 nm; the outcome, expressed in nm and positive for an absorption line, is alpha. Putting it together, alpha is 0.18 nm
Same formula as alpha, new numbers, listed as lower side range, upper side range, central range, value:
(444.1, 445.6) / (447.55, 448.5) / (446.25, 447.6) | 0.06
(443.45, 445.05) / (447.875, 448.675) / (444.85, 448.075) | 0.18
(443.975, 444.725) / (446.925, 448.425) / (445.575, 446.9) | 0.20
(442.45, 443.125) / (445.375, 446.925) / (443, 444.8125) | -0.25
